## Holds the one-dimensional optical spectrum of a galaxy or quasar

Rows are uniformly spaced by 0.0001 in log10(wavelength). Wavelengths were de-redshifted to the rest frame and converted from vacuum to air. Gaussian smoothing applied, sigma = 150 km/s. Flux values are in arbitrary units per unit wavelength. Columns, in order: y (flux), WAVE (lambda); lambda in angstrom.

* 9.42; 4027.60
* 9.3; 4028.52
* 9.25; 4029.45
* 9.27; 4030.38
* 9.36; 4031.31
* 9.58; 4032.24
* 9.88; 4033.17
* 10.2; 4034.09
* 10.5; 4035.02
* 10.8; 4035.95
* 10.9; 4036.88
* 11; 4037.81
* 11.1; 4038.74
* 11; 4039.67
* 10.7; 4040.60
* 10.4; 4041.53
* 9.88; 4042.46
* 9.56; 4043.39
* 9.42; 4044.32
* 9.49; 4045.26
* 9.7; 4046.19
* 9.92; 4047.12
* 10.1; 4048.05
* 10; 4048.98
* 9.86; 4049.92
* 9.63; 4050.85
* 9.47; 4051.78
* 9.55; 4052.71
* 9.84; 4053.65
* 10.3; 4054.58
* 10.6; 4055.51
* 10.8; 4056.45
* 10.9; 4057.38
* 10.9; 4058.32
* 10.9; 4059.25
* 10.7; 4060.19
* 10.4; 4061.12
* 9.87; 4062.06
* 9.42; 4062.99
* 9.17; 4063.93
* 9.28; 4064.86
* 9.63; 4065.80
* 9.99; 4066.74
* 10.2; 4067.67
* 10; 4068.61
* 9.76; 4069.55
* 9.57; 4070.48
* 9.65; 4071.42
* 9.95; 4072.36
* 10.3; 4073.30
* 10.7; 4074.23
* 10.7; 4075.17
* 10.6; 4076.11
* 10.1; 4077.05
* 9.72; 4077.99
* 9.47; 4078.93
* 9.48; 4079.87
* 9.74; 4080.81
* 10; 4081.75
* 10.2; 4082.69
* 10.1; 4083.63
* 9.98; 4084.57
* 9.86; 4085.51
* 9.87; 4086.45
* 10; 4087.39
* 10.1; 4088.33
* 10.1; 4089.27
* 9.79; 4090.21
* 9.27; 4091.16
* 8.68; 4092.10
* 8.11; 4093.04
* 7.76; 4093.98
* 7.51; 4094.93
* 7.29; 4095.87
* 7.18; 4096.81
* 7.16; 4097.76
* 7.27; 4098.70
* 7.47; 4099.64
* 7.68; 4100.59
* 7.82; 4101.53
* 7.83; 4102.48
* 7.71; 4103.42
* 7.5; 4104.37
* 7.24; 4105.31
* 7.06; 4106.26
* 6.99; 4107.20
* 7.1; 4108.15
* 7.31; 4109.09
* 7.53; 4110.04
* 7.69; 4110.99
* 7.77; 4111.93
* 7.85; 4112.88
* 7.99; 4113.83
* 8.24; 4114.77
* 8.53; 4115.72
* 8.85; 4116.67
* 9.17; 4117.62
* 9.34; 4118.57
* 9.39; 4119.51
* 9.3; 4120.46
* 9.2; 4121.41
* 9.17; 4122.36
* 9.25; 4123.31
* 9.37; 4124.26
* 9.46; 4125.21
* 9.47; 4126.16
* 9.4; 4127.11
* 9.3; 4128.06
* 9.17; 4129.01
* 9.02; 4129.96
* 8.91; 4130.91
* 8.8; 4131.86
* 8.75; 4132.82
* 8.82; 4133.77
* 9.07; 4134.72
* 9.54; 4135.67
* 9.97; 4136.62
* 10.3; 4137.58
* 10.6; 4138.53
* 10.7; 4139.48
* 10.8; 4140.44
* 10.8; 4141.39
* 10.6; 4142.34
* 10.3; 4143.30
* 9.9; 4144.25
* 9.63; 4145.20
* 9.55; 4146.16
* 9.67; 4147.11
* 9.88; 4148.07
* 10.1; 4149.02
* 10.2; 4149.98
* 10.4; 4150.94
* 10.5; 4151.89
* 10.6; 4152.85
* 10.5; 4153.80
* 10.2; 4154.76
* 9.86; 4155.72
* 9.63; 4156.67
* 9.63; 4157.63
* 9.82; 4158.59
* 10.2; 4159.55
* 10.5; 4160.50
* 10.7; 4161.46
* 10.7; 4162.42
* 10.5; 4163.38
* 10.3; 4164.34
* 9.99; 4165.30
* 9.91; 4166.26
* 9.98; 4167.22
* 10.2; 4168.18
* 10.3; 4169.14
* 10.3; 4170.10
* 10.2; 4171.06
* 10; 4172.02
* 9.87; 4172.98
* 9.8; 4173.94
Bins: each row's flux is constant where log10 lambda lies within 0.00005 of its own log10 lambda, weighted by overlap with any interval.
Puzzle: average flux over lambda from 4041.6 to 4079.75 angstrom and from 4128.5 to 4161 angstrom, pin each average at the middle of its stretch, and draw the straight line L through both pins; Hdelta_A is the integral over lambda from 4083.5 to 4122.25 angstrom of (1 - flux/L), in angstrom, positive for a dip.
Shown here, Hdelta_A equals 6.3 angstrom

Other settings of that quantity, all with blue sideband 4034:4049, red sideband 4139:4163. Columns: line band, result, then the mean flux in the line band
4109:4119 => 1.95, 8.23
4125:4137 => 1.21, 9.2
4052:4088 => 0.75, 10.1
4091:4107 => 4.08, 7.64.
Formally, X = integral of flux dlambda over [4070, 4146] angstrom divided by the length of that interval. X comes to 9.05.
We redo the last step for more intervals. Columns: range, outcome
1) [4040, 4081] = 10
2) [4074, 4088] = 10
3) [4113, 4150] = 9.48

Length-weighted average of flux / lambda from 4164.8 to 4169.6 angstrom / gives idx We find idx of 10.1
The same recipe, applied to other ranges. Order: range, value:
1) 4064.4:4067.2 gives 9.61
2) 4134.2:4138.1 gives 9.72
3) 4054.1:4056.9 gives 10.6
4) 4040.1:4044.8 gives 9.99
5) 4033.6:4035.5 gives 10.4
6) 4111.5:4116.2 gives 8.07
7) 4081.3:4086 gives 10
